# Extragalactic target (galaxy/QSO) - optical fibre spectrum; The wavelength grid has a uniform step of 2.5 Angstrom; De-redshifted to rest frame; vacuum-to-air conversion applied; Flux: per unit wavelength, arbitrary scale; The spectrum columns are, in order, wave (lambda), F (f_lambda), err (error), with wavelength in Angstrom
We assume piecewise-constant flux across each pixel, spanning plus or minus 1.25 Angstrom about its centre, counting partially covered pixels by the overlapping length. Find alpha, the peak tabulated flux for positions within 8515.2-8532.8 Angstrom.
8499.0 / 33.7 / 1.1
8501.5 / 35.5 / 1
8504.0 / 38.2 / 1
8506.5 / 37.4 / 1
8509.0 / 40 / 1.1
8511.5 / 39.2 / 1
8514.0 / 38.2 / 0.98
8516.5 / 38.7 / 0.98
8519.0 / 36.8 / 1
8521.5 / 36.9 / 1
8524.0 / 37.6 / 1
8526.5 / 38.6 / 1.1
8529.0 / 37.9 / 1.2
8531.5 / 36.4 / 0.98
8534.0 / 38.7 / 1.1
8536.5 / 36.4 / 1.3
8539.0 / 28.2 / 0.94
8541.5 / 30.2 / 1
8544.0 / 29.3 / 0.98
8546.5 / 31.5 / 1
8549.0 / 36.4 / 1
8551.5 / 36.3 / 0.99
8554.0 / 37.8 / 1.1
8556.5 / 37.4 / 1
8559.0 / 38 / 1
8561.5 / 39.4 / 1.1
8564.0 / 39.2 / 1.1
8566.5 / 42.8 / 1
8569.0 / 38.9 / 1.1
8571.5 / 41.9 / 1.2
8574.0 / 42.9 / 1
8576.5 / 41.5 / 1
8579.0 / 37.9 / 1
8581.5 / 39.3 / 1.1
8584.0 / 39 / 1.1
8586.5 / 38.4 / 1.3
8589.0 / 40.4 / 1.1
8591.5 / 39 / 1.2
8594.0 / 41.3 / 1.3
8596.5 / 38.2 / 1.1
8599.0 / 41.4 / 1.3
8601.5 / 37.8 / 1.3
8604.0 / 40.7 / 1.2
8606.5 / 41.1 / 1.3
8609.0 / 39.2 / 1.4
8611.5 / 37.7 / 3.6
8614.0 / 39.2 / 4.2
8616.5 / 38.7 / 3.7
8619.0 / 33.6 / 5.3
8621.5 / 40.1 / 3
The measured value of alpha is 38.7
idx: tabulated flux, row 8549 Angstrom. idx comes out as 36.4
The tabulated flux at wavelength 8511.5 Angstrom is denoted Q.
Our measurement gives 39.2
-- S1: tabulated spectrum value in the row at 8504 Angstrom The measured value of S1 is 38.2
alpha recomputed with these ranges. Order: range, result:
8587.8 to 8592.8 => 40.4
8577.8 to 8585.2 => 39.3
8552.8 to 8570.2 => 42.8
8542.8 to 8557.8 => 37.8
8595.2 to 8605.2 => 41.4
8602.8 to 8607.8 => 41.1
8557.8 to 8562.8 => 39.4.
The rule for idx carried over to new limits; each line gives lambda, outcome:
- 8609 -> 39.2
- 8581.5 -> 39.3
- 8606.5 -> 41.1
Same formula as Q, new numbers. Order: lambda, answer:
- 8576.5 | 41.5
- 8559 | 38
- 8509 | 40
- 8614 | 39.2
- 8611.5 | 37.7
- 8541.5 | 30.2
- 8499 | 33.7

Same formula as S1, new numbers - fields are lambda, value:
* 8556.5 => 37.4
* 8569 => 38.9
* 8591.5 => 39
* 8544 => 29.3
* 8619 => 33.6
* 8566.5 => 42.8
